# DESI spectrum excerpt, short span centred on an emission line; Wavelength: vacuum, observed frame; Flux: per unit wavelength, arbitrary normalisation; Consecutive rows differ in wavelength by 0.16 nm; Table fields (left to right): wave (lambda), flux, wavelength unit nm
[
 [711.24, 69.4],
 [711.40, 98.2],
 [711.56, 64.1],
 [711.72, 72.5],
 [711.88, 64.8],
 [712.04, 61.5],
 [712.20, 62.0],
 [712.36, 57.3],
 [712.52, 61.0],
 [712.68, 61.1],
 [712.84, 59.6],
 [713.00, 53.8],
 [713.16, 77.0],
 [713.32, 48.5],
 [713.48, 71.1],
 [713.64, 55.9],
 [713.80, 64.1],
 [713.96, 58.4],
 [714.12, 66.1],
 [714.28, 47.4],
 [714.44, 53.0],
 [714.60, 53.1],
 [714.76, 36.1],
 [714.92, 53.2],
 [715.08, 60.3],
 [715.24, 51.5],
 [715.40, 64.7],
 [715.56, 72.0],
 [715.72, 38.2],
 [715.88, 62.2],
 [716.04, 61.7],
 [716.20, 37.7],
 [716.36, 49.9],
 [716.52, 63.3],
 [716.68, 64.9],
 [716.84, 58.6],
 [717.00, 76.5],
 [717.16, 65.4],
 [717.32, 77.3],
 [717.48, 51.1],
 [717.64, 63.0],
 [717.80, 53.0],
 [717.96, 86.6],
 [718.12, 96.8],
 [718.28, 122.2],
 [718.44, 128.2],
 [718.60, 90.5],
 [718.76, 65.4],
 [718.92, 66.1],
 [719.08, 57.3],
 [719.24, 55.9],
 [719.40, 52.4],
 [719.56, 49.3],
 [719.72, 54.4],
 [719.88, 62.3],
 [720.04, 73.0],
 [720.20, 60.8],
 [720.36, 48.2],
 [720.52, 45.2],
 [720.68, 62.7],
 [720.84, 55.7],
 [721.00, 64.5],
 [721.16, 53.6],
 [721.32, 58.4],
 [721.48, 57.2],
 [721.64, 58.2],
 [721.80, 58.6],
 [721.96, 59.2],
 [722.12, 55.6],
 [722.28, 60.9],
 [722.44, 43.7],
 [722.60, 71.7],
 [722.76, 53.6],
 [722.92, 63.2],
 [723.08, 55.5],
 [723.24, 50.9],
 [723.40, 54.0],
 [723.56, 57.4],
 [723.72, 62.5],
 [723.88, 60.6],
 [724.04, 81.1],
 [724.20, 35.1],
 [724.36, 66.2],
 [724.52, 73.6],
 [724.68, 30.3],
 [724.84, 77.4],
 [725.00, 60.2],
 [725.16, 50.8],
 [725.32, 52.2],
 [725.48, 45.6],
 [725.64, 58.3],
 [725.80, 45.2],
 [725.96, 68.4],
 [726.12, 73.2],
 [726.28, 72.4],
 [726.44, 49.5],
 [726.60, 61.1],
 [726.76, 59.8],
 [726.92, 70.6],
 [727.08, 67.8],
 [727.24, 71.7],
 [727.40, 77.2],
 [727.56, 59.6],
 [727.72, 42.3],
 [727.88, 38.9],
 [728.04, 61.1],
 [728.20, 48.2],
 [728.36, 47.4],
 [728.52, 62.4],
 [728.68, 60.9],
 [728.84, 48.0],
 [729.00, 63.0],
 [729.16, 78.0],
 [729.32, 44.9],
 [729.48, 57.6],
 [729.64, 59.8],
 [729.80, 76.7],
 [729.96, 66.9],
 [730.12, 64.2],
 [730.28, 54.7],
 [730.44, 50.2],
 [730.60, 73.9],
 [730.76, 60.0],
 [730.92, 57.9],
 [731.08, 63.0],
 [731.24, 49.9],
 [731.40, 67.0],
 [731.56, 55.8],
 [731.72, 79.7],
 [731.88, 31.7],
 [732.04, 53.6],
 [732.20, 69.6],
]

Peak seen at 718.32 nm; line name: [O III]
